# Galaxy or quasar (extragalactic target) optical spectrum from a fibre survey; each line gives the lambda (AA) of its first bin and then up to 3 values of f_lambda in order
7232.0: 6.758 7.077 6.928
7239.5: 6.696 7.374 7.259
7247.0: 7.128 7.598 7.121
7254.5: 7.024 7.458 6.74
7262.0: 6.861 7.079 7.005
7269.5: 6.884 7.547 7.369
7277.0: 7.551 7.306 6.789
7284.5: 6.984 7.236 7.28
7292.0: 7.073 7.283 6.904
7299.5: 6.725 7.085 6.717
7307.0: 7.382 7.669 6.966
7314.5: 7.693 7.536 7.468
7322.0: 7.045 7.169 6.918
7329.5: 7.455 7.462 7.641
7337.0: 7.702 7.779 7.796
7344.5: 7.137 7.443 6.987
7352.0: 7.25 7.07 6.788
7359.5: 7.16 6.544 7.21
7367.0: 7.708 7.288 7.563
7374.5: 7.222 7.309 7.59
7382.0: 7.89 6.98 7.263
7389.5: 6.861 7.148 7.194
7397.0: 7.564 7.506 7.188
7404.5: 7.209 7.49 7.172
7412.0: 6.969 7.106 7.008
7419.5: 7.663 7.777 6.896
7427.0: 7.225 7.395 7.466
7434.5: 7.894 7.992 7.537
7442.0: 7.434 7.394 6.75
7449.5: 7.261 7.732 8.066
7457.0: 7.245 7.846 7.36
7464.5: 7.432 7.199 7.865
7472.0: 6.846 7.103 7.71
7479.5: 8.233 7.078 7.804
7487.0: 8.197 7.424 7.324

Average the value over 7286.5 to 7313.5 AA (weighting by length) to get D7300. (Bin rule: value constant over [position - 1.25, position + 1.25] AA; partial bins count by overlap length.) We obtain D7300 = 7.12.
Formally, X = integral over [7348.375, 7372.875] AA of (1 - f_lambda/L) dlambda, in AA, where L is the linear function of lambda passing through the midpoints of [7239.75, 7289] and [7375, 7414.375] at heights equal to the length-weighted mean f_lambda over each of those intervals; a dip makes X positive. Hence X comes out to 0.3 AA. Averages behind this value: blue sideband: 7.17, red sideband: 7.28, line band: 7.15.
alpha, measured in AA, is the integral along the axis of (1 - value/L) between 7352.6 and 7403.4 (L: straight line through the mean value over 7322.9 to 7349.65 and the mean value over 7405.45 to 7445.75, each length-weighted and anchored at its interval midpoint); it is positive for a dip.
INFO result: 1.1 AA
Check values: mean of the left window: 7.42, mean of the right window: 7.4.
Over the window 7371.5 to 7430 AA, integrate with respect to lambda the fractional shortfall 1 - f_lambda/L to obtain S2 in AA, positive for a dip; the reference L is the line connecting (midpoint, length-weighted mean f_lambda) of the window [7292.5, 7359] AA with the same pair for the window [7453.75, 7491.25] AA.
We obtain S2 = 0.9 AA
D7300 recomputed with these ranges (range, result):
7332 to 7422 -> 7.31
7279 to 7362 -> 7.23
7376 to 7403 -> 7.32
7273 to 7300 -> 7.15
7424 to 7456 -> 7.48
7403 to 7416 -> 7.19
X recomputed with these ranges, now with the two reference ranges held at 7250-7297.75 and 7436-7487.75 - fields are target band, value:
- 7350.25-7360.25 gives 0.3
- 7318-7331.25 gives 0.0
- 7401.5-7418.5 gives 0.6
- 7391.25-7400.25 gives 0.0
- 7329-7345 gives -0.7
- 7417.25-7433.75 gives 0.1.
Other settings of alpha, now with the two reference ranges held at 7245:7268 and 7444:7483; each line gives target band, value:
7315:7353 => -0.8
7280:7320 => 0.1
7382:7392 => 0.2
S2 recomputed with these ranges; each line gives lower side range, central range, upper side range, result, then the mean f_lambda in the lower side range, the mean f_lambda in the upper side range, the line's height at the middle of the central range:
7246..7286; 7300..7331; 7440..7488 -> 0.0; 7.15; 7.5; 7.24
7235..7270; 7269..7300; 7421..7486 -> -0.1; 7.09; 7.48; 7.15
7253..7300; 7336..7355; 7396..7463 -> -0.4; 7.12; 7.41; 7.25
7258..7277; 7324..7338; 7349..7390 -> -0.4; 7.11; 7.23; 7.18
